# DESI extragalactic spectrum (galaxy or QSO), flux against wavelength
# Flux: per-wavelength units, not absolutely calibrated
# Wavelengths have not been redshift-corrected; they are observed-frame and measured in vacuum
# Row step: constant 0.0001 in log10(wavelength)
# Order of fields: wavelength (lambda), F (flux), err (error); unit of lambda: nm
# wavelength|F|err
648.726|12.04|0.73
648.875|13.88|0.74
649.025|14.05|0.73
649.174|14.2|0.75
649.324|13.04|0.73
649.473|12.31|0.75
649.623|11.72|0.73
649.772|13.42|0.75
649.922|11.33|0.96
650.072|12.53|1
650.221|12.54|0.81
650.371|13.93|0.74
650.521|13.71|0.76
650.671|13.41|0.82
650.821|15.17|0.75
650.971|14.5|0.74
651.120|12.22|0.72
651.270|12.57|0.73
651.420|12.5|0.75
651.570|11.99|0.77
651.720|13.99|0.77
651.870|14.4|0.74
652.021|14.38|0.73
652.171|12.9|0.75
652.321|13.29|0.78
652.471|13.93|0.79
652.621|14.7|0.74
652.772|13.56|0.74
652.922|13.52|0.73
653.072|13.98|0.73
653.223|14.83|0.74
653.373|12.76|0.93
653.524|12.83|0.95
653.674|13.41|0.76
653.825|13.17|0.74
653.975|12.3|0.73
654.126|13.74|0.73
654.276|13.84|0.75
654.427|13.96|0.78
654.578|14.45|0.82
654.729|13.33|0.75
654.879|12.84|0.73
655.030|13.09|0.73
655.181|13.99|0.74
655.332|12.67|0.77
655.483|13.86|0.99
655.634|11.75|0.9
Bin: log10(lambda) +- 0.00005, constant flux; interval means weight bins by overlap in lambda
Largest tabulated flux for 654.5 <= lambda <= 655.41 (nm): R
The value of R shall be 14.45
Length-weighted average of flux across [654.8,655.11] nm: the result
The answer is 13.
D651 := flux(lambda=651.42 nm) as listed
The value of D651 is 12.5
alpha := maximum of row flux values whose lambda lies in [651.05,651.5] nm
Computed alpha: 12.57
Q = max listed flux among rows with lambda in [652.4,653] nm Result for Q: 14.7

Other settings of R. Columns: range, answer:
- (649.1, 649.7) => 14.2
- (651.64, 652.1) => 14.4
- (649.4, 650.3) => 13.42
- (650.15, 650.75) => 13.93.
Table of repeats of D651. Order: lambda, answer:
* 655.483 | 13.86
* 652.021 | 14.38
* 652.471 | 13.93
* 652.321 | 13.29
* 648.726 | 12.04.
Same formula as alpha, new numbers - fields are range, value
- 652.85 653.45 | 14.83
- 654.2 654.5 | 13.96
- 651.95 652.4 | 14.38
